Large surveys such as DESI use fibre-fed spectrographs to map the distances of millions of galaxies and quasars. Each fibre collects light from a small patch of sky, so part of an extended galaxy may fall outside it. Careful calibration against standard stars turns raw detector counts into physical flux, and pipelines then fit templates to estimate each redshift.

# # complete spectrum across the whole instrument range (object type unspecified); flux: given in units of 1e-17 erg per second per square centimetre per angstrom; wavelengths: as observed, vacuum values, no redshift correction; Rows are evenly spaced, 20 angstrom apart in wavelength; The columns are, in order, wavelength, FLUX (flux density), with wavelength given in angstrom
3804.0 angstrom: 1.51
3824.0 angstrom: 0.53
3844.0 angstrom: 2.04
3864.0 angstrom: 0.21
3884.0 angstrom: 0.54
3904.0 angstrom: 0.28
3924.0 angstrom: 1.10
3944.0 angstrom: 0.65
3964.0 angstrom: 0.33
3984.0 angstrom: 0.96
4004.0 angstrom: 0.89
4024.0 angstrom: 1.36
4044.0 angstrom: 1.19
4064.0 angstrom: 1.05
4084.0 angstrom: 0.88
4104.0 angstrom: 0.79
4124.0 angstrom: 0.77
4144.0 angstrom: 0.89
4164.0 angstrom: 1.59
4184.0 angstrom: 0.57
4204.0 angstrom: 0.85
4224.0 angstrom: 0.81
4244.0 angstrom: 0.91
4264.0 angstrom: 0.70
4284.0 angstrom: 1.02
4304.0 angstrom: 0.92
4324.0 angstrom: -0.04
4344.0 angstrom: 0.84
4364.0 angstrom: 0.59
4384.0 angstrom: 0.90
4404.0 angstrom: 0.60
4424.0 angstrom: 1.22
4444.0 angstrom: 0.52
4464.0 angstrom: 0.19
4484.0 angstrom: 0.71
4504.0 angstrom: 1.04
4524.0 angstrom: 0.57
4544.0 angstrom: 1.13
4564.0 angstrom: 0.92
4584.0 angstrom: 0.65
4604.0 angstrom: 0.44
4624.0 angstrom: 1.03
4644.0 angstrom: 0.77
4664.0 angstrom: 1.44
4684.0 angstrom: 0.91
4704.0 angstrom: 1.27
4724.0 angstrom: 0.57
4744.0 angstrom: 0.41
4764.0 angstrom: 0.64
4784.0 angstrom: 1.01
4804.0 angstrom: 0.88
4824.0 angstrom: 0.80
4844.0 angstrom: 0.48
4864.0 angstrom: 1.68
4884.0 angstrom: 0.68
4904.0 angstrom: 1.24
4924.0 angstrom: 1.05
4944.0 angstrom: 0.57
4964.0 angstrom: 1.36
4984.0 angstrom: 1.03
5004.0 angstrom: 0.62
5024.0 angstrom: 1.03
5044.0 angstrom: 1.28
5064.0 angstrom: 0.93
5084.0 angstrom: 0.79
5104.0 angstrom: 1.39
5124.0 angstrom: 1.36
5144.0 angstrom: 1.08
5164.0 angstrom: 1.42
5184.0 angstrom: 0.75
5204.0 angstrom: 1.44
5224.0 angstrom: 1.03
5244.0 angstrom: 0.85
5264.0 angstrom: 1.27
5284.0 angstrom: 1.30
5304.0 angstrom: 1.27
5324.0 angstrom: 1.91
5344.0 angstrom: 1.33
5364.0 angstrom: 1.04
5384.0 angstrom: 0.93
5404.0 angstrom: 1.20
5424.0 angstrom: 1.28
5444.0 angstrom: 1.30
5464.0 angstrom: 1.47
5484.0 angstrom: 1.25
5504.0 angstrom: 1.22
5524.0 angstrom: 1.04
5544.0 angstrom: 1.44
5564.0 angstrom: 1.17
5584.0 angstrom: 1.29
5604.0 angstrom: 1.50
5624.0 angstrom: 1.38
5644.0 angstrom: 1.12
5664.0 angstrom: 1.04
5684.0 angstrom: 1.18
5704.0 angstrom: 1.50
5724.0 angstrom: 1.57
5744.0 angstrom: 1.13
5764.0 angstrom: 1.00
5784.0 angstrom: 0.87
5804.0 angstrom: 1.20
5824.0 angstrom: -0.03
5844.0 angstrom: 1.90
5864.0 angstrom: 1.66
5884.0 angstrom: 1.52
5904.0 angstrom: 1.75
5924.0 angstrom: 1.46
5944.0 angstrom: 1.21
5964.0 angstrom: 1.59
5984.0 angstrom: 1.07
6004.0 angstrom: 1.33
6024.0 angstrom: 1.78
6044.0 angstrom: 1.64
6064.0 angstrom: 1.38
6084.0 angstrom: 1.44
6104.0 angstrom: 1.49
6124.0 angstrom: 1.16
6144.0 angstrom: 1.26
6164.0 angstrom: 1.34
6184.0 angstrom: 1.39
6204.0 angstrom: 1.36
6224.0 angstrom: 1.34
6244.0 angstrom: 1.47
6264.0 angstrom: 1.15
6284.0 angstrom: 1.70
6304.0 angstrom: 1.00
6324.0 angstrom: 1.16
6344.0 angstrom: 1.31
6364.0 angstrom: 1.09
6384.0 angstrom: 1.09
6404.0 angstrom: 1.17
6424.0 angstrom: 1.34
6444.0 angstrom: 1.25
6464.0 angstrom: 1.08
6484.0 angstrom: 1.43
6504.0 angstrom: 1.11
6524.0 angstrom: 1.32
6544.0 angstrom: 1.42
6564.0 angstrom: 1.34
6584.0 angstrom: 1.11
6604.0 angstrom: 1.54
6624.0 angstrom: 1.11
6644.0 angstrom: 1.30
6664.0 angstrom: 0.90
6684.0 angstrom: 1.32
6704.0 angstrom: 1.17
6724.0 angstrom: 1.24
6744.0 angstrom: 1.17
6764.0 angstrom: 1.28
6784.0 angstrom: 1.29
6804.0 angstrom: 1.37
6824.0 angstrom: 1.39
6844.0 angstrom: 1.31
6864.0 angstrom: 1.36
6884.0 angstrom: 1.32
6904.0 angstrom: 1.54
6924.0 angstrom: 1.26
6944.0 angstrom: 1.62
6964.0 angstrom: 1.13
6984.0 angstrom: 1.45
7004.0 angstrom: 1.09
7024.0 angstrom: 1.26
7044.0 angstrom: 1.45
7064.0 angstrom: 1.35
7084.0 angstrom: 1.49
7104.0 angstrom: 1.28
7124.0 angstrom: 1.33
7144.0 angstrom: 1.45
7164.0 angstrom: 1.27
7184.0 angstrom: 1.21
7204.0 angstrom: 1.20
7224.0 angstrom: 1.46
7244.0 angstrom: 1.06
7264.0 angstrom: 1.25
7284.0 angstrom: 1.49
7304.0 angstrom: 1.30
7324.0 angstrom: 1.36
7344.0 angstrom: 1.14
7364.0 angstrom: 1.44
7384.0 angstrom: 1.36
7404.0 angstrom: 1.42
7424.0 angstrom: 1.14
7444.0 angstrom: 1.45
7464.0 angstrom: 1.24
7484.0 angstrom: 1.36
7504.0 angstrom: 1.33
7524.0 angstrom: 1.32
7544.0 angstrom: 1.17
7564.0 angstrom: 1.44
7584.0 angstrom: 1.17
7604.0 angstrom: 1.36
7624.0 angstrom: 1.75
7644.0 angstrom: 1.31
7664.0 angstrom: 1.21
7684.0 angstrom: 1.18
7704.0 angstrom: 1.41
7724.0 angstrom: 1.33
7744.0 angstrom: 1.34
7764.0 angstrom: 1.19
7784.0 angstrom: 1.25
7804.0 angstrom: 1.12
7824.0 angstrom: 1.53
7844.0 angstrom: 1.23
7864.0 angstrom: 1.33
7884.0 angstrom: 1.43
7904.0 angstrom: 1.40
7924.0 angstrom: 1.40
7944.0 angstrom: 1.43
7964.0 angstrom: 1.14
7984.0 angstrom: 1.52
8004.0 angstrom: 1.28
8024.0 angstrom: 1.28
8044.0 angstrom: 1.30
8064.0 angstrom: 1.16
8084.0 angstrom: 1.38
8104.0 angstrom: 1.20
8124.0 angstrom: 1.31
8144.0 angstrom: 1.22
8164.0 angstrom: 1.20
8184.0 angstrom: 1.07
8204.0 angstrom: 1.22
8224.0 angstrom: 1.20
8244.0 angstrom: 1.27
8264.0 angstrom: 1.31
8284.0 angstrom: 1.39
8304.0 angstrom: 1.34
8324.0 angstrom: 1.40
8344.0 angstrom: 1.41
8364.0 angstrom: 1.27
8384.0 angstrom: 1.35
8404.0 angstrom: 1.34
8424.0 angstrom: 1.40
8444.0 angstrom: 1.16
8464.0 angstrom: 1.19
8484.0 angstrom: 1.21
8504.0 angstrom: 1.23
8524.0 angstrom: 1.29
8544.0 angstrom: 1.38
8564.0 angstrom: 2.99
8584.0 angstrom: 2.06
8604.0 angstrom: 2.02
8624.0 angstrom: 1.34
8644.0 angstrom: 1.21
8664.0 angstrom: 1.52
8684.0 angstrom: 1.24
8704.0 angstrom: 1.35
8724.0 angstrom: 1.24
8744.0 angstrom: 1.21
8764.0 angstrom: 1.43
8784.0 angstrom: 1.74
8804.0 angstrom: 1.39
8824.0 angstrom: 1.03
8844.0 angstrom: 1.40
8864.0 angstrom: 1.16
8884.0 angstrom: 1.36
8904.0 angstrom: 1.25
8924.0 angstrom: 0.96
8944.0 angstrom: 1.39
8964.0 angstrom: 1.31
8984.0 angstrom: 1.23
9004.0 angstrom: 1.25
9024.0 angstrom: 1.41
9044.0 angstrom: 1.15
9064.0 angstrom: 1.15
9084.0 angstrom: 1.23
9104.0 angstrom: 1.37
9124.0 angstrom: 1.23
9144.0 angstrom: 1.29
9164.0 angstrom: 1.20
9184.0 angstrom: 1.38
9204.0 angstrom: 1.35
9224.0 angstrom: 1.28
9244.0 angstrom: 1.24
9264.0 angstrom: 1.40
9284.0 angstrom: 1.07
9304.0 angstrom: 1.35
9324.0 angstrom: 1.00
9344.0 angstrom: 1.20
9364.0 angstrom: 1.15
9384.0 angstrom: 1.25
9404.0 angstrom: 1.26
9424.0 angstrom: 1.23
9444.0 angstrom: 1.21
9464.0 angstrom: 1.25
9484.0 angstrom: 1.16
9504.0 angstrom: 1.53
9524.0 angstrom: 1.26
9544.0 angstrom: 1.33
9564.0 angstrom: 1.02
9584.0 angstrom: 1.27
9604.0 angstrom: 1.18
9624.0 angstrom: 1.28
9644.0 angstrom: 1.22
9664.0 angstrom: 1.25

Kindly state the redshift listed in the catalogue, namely 0.31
